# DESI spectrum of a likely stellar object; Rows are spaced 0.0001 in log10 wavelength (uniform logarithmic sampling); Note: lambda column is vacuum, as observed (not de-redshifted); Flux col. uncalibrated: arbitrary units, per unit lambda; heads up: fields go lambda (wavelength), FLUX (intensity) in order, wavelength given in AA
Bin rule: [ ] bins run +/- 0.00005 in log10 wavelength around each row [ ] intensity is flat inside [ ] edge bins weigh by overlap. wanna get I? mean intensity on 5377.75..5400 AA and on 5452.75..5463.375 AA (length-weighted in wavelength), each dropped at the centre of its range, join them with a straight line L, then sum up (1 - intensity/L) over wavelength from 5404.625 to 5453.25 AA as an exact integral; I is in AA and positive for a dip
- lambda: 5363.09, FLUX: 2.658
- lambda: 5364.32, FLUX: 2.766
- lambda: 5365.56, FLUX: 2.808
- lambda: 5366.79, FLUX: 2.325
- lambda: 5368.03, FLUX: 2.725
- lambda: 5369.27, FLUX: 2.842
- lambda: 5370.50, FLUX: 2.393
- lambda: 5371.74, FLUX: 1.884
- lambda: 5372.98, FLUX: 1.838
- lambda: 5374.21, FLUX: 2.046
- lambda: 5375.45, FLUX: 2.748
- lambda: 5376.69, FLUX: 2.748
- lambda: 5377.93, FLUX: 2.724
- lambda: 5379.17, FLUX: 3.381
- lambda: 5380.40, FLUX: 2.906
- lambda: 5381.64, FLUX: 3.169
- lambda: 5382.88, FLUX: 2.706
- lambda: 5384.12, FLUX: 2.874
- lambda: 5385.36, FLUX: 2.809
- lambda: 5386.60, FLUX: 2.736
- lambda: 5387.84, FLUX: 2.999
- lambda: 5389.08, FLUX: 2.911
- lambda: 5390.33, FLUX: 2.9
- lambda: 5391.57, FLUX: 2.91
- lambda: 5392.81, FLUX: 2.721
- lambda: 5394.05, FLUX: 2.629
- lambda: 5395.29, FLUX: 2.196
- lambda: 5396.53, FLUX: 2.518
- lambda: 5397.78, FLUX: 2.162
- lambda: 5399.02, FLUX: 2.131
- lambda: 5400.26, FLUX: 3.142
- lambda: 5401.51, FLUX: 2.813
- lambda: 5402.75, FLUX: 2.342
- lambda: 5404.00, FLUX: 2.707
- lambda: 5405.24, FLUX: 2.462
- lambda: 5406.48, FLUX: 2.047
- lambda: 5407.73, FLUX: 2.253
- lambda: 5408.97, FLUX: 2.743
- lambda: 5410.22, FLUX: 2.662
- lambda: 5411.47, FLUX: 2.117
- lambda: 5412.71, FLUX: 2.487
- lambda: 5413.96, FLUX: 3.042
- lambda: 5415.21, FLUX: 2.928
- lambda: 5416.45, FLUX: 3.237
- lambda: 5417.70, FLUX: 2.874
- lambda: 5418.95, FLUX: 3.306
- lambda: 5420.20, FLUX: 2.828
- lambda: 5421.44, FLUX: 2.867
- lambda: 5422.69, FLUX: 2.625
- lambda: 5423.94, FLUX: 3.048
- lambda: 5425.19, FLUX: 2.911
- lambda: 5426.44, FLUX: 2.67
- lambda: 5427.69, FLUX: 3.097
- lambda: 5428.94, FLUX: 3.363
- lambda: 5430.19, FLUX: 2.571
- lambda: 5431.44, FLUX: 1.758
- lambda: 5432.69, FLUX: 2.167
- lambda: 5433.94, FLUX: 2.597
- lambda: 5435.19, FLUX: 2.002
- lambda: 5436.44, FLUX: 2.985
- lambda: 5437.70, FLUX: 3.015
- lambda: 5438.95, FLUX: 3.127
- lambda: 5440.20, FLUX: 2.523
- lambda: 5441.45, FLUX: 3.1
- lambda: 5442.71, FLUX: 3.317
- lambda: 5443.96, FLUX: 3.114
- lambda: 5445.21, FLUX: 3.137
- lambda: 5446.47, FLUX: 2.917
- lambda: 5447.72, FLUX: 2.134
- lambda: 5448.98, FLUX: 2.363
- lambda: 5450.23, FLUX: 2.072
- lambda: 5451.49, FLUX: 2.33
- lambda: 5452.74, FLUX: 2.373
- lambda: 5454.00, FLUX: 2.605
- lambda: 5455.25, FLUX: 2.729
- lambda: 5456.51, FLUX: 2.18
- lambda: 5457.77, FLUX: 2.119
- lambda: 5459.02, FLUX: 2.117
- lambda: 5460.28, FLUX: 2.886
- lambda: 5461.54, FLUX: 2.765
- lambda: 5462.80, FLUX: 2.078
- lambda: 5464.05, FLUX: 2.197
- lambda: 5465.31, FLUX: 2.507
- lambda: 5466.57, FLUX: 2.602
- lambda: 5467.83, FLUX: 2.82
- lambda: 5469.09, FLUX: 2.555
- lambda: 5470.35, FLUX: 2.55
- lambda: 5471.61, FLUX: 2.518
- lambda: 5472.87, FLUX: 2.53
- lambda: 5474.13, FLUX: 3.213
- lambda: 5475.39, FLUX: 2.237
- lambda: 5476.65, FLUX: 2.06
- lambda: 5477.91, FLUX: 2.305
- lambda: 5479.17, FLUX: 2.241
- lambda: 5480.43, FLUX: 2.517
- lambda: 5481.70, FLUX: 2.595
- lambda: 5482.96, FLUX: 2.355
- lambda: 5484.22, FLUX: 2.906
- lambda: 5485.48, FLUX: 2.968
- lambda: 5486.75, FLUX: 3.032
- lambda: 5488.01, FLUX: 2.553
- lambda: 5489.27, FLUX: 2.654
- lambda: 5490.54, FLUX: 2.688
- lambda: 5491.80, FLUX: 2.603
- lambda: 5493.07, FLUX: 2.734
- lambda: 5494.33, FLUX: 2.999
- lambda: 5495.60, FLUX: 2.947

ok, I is -2.5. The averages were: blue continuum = 2.75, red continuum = 2.43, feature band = 2.7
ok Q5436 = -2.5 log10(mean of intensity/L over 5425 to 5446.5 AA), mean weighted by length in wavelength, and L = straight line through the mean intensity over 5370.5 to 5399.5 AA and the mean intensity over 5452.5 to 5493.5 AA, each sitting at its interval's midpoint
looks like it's -0.09 mag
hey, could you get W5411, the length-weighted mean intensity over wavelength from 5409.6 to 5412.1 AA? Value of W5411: 2.39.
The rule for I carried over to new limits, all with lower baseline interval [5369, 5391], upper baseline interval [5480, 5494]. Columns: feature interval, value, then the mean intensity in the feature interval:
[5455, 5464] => 1.06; 2.38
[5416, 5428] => -1.06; 2.94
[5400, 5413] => 0.92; 2.51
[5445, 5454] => 0.82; 2.45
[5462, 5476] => 0.88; 2.53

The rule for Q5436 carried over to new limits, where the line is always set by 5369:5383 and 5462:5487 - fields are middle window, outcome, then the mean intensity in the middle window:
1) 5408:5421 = -0.093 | 2.81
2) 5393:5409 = 0.051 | 2.47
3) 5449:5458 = 0.086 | 2.36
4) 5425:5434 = -0.027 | 2.63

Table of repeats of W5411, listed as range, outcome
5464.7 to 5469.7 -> 2.62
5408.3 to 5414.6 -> 2.61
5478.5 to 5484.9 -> 2.53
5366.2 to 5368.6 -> 2.52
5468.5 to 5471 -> 2.55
